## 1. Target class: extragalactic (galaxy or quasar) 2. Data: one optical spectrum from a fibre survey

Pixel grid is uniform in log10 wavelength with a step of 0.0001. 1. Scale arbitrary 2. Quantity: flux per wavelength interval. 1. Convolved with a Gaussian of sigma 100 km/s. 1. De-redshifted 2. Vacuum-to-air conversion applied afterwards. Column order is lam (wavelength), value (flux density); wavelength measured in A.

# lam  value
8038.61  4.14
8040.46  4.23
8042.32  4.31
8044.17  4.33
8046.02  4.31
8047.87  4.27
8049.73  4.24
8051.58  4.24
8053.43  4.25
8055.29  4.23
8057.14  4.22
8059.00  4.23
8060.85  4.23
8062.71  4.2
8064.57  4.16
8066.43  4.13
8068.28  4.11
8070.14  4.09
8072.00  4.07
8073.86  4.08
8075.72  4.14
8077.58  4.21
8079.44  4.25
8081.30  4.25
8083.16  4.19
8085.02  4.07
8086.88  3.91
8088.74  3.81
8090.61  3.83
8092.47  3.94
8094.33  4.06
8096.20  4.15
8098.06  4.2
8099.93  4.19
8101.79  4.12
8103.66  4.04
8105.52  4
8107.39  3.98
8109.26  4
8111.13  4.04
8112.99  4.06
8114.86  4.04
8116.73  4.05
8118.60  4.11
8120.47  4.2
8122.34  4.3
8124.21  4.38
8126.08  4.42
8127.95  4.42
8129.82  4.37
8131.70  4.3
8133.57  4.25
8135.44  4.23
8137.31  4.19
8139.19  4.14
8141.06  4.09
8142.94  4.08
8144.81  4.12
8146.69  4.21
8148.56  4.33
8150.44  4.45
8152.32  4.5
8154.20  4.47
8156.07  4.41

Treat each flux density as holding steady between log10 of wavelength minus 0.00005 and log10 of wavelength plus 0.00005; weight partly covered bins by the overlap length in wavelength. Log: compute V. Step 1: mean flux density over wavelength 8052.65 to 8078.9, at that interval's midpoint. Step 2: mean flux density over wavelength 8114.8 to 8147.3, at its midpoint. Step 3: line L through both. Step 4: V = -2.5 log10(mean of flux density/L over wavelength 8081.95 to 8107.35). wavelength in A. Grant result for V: 0.04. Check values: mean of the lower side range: 4.17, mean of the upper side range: 4.22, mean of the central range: 4.04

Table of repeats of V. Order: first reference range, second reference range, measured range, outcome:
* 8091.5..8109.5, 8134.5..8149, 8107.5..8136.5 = -0.02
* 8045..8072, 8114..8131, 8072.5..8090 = 0.03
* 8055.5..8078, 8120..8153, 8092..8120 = 0.04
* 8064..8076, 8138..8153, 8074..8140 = 0.01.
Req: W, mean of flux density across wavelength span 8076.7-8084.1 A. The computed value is 4.23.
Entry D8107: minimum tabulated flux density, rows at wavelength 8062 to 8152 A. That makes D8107 3.81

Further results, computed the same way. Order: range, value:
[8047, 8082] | 4.07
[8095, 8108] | 3.98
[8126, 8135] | 4.25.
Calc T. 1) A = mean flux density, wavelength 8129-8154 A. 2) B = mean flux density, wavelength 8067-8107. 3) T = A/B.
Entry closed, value 1.04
